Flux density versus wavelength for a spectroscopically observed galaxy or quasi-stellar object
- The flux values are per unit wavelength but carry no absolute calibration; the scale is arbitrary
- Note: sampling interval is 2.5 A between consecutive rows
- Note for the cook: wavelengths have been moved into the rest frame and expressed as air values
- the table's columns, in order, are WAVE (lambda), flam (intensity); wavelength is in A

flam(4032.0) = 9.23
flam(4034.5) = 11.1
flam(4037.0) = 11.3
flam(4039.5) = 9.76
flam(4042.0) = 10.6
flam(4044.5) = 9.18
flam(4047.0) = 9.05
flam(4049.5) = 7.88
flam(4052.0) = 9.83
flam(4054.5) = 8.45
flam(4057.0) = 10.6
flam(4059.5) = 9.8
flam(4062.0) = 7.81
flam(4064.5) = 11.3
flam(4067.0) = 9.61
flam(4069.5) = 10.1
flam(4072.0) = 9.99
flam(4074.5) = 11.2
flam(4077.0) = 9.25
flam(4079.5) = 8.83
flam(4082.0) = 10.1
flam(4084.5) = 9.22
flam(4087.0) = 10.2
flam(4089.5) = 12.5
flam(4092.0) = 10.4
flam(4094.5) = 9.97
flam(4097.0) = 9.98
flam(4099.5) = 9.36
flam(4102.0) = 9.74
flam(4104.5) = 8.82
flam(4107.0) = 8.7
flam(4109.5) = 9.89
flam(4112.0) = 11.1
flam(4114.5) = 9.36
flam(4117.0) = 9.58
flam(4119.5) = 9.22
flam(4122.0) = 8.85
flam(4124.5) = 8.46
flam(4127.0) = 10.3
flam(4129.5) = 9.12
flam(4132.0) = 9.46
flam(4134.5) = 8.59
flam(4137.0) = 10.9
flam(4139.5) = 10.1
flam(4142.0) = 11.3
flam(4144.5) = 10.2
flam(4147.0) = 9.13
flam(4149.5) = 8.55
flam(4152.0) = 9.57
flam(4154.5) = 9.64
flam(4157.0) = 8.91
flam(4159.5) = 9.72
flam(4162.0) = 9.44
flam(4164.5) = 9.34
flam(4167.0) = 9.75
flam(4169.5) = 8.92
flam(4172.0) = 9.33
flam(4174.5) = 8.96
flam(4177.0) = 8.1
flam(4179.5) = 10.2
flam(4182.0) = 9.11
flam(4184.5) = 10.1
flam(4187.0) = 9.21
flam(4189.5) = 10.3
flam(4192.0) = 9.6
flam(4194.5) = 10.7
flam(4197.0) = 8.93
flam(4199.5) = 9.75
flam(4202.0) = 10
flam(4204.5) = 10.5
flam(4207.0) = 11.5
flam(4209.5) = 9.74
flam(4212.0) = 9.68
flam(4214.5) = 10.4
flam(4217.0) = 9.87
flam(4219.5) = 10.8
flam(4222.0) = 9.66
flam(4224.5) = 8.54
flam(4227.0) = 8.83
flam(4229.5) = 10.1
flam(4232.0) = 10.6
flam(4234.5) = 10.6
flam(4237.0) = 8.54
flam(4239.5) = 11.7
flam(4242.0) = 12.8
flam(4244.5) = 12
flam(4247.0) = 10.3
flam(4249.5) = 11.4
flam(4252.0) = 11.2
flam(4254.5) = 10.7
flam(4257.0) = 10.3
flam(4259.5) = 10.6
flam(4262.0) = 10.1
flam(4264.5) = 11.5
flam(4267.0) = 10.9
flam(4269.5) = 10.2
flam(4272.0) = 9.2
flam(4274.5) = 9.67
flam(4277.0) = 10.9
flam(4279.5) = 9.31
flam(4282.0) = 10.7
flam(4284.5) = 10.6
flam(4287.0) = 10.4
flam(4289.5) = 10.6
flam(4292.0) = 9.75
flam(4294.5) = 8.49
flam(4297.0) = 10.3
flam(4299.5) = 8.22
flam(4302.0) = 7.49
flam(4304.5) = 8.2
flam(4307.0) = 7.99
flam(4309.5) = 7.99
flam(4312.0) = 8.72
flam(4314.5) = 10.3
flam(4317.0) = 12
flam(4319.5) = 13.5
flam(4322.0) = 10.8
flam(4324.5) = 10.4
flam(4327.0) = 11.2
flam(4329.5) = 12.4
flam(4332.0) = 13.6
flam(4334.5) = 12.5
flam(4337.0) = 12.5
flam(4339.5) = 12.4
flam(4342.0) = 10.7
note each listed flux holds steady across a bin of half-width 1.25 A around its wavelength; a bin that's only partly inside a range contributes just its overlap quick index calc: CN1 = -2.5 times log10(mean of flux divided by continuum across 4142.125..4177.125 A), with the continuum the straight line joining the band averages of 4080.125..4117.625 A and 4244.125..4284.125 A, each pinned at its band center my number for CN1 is 0.09 mag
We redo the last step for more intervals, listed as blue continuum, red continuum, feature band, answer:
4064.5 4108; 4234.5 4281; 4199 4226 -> 0.04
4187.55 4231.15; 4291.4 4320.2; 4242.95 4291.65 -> -0.11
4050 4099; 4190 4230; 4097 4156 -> 0.04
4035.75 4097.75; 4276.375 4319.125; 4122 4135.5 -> 0.07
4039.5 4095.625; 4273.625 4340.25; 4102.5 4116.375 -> 0.04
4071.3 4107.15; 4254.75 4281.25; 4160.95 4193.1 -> 0.08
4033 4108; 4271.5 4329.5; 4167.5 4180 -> 0.09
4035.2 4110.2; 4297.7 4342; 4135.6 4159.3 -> 0.03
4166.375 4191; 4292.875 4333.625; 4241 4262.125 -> -0.13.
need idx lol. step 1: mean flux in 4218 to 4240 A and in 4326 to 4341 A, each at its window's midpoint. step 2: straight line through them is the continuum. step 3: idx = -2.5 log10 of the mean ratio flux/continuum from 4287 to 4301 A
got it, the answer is 0.20 mag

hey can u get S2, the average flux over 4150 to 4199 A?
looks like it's 9.46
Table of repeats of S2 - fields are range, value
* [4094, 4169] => 9.56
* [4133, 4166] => 9.64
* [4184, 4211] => 10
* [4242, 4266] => 11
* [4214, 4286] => 10.4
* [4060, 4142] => 9.77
